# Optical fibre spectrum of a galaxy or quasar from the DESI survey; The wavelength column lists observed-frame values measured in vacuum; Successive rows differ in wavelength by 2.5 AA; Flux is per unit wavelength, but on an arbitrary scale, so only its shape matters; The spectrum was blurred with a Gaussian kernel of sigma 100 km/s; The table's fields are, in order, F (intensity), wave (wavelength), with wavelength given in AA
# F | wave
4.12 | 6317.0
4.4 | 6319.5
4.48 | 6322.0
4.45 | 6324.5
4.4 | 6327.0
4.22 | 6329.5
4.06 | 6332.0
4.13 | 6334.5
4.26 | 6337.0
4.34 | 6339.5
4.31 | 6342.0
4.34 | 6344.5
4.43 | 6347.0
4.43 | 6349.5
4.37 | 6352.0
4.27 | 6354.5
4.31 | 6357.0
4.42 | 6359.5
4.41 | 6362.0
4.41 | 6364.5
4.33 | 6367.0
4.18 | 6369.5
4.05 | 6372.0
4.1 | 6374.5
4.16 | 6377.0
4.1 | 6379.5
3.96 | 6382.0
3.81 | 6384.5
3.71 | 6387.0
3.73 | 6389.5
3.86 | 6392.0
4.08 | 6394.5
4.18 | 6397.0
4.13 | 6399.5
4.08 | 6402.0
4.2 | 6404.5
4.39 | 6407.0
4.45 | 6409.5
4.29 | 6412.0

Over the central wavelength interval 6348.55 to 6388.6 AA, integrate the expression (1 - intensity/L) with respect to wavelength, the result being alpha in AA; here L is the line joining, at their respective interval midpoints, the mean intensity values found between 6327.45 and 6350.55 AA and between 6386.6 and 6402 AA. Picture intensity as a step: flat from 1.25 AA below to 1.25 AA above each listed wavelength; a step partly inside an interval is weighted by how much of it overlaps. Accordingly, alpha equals -0.6 AA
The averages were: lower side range 4.28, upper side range 3.97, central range 4.18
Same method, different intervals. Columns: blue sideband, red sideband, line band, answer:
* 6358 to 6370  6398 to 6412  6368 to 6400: 2.26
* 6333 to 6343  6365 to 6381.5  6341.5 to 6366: -0.94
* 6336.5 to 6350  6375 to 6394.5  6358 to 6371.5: -0.66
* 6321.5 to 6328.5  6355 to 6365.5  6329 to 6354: 0.66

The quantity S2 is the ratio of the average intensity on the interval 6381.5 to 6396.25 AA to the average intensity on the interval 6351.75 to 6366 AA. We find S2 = 0.89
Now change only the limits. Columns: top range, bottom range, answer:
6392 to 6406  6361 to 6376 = 0.97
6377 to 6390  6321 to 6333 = 0.90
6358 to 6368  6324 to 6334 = 1.03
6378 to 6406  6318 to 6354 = 0.92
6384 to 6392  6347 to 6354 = 0.86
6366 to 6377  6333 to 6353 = 0.96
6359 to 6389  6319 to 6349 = 0.95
